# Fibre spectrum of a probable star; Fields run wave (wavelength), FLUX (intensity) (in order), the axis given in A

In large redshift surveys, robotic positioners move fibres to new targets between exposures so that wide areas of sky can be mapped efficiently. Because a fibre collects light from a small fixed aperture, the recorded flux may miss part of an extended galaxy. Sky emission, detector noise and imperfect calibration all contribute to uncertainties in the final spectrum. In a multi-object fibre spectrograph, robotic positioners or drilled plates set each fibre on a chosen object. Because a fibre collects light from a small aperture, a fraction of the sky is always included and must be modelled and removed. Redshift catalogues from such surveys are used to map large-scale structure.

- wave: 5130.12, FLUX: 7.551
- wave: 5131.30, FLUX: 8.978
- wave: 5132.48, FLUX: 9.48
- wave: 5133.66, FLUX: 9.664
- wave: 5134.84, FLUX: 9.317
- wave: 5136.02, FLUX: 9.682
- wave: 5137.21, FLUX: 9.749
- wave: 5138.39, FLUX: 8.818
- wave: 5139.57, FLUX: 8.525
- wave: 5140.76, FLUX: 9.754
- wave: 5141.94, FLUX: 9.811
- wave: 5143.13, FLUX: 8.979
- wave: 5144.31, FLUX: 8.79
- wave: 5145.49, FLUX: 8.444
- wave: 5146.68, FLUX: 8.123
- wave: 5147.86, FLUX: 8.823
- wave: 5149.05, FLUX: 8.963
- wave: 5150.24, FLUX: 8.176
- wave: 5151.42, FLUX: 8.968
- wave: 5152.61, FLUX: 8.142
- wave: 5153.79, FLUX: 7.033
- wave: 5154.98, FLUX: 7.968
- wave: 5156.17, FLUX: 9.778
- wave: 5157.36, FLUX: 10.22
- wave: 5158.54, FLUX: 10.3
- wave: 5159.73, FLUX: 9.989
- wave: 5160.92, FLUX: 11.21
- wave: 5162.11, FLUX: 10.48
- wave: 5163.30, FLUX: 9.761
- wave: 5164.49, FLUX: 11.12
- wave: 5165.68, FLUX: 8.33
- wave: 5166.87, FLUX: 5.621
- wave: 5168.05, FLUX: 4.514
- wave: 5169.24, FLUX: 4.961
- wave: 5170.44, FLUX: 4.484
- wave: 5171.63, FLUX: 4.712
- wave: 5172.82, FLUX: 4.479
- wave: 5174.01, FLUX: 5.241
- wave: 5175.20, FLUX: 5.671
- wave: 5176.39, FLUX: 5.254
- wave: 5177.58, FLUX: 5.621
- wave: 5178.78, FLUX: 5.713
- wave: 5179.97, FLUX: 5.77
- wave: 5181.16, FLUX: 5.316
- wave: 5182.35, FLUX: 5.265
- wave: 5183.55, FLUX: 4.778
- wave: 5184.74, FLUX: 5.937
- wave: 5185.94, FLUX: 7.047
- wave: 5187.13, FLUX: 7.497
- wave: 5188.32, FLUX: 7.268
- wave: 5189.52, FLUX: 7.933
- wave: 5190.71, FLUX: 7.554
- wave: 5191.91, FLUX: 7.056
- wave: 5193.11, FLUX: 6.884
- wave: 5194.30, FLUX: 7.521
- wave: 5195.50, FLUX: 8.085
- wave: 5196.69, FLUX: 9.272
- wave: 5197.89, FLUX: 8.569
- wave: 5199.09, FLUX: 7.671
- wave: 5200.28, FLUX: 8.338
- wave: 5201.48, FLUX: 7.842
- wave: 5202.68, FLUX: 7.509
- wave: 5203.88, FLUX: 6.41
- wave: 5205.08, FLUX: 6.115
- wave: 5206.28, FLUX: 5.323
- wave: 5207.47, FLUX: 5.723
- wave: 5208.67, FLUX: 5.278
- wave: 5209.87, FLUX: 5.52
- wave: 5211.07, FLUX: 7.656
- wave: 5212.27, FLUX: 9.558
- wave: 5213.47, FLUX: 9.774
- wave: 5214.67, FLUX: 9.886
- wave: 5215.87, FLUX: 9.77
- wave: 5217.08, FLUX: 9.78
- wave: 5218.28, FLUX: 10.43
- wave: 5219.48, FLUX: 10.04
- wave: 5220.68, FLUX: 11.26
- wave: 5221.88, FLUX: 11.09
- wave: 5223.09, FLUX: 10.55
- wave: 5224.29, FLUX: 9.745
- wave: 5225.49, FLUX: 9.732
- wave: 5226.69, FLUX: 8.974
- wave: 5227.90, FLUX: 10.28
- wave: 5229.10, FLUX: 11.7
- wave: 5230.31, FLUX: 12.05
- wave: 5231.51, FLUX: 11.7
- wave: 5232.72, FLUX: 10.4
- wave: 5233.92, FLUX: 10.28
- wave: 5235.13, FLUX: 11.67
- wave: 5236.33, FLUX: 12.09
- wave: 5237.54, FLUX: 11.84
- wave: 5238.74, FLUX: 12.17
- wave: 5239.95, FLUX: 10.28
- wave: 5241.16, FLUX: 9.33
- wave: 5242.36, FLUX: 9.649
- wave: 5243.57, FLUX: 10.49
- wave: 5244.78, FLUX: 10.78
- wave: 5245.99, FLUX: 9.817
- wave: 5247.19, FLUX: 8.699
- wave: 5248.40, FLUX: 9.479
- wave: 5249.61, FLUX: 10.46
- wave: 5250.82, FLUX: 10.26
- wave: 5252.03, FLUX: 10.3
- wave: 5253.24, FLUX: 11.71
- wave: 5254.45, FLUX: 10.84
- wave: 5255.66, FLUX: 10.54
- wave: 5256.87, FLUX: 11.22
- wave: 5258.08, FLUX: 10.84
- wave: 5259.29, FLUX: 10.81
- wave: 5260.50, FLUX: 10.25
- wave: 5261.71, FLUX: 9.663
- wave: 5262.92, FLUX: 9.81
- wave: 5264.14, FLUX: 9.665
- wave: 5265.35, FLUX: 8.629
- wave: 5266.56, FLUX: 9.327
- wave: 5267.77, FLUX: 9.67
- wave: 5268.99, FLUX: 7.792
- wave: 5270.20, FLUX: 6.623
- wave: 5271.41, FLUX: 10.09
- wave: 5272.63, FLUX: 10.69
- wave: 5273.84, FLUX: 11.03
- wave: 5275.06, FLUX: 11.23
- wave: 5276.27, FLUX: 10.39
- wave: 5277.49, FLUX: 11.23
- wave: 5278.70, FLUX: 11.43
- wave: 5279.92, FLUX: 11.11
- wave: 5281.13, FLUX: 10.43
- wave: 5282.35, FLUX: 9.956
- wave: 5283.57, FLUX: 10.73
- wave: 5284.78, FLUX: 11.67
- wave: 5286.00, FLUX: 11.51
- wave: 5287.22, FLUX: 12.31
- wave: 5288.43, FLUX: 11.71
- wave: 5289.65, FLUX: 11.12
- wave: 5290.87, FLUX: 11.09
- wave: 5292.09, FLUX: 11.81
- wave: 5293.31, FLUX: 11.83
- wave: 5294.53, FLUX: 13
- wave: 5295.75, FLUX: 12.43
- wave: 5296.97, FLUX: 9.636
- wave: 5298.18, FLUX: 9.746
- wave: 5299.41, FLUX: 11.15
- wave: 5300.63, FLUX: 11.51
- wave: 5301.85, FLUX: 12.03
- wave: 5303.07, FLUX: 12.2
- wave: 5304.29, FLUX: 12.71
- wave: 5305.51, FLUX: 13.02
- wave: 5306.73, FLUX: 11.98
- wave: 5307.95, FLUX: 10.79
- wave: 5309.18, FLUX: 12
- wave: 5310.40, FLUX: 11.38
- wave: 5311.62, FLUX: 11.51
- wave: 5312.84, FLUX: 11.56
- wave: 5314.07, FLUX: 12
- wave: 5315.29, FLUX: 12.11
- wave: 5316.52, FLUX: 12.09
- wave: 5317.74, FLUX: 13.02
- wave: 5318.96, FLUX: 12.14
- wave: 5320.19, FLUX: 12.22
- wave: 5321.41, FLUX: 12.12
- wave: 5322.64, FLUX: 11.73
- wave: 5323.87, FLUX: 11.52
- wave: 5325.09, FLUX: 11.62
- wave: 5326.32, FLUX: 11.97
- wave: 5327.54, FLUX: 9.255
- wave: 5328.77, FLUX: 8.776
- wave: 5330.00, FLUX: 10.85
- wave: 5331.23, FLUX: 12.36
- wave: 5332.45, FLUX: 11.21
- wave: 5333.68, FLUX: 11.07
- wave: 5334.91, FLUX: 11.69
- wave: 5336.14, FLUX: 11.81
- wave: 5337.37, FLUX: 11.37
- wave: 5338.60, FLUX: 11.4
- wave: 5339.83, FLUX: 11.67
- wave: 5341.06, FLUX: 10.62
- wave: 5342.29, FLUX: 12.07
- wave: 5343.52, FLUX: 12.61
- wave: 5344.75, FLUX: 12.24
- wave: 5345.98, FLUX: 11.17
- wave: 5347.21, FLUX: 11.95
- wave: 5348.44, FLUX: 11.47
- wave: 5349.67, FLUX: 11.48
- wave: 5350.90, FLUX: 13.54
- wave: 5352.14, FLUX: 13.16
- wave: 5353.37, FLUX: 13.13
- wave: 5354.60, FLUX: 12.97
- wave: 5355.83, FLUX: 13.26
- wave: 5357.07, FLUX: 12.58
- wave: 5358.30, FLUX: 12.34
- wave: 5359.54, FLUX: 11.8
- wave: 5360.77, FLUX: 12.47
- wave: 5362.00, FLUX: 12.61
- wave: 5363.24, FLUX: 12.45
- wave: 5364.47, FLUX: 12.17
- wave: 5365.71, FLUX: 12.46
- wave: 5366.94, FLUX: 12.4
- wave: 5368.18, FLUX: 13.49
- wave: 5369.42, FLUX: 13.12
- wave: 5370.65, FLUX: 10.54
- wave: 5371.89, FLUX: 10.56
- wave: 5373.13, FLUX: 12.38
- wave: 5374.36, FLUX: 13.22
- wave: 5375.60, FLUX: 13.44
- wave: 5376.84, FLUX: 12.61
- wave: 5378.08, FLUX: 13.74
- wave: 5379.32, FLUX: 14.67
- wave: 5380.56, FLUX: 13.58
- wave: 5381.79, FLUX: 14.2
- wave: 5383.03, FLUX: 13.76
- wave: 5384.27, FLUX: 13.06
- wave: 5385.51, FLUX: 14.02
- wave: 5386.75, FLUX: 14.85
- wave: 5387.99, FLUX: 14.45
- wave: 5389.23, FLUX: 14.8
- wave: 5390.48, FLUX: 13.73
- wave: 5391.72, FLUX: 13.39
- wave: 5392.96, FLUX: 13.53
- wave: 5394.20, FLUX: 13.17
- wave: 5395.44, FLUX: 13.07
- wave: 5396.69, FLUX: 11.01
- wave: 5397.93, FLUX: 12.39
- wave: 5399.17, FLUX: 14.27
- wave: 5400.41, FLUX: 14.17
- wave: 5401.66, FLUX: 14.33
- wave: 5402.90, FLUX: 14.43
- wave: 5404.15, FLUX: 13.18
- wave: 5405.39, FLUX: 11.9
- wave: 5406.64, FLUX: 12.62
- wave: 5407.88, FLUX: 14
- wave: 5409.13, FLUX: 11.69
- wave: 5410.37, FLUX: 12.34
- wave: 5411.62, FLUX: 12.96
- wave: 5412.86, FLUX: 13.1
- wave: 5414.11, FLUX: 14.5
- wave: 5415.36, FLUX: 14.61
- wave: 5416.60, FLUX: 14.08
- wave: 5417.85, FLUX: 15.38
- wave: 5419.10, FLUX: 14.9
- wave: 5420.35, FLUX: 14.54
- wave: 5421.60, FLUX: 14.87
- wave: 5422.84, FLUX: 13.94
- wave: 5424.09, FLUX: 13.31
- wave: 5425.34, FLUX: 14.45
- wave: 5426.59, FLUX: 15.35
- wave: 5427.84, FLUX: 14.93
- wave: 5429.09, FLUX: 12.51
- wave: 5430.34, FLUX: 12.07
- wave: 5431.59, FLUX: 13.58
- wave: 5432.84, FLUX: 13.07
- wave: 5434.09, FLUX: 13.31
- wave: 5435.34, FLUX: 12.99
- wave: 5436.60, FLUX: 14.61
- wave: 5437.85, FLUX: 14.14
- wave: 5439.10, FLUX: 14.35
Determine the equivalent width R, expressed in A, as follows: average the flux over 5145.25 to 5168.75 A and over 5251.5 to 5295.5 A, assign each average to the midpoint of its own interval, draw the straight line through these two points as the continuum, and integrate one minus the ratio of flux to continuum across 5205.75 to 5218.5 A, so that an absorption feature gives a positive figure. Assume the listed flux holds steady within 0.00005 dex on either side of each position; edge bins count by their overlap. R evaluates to 2.2 A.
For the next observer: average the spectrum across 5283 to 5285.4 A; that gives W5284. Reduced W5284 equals 11.2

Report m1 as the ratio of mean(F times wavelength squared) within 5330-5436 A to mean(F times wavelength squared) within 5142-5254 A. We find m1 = 1.63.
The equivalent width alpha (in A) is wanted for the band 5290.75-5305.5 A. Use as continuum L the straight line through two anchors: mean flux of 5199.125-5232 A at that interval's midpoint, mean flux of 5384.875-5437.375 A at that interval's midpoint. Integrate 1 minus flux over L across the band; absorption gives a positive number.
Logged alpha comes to -1.0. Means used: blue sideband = 8.94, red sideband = 13.7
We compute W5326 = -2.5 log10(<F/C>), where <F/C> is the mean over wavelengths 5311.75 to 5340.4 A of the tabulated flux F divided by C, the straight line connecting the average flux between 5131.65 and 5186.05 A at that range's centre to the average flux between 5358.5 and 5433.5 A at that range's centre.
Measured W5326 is 0.02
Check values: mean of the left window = 7.81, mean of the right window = 13.4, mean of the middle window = 11.5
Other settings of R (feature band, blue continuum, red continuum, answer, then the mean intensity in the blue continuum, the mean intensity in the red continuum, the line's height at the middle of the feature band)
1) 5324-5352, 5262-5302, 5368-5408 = 1.3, 10.7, 13.3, 12.1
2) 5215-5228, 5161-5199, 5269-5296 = -2.6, 6.77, 11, 8.47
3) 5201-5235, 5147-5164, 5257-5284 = 2.1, 9.26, 10.1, 9.71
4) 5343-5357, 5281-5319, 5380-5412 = 0.1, 11.6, 13.4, 12.6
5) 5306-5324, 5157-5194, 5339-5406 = -1.2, 6.95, 12.9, 11.2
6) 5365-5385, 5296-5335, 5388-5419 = -0.1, 11.5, 13.5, 12.9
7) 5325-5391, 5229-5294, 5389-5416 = 0.2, 10.6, 13.3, 12.4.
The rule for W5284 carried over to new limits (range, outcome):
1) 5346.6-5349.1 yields 11.7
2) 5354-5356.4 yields 13.1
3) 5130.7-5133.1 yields 9.25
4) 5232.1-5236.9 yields 11.1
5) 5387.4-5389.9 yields 14.6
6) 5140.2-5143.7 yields 9.51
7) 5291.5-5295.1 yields 12.2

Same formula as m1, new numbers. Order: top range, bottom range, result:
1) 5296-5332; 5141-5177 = 1.54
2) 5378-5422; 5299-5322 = 1.18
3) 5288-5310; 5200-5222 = 1.46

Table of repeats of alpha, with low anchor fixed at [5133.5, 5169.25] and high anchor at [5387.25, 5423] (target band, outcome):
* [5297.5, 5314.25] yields 0.2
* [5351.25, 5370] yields 0.1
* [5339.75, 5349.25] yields 0.6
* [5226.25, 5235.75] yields -0.5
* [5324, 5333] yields 1.0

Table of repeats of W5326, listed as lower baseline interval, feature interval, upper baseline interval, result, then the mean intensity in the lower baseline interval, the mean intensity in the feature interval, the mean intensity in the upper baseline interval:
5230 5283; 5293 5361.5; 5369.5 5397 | 0.016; 10.4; 11.8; 13.3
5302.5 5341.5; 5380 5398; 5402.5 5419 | -0.045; 11.6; 13.6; 13.5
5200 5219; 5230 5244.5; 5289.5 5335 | -0.237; 7.81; 11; 11.6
